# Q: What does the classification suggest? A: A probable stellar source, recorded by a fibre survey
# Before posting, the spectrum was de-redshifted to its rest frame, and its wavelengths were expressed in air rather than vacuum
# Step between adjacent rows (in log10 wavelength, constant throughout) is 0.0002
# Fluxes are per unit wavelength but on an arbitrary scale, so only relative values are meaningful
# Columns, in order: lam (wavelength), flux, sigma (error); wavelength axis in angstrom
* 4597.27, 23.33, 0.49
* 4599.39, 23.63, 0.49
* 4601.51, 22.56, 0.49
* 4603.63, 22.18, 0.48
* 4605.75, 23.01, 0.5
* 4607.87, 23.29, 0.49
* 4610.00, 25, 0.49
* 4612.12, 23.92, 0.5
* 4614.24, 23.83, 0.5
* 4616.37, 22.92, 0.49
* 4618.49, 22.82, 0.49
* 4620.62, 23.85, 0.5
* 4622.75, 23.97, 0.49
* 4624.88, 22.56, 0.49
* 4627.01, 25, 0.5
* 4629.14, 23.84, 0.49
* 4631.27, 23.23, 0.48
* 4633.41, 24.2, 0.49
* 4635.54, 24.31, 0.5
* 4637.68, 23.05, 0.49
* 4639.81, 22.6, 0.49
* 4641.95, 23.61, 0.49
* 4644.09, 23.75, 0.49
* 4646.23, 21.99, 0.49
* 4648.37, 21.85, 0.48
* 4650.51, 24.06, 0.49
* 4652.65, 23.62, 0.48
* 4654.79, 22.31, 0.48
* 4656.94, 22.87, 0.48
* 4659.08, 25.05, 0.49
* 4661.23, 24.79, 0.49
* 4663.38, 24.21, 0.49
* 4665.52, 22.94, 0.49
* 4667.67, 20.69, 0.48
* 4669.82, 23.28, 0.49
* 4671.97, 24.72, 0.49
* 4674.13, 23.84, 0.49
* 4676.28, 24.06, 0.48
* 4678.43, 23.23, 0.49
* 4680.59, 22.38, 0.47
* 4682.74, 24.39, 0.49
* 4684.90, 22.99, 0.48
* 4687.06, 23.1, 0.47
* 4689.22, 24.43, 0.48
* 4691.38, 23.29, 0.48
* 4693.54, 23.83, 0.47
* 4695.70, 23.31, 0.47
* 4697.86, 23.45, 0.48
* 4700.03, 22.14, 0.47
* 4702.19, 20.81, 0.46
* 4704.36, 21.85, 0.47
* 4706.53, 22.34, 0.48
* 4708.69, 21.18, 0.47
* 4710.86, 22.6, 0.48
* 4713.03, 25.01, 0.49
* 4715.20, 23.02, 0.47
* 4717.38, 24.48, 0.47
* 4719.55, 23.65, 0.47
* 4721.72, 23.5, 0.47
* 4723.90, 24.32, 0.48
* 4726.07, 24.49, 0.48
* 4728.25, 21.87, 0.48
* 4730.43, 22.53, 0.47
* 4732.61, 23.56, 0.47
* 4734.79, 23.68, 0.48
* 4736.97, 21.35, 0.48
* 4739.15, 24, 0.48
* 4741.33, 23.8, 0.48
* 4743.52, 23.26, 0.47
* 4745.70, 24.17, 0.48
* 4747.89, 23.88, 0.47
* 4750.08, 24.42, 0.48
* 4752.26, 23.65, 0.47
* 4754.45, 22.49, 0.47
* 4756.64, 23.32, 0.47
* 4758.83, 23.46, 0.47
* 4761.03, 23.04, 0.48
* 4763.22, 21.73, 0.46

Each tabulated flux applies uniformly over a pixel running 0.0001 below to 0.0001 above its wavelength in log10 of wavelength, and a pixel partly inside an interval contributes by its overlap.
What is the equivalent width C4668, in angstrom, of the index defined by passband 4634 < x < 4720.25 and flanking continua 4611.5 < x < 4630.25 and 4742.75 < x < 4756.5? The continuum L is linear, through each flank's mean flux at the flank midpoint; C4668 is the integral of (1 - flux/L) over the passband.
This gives 1.5 angstrom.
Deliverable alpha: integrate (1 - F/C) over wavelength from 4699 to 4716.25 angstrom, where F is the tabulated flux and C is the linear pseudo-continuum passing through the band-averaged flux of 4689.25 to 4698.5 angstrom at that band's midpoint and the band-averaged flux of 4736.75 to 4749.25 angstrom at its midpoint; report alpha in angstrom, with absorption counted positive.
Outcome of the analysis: 0.9 angstrom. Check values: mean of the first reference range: 23.6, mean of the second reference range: 23.6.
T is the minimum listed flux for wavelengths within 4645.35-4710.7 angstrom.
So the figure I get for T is 20.69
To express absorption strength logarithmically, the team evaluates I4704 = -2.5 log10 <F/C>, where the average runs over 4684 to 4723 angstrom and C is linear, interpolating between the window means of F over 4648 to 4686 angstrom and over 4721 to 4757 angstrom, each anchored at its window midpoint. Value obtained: 0.02 mag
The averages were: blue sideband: 23.4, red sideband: 23.4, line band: 23.1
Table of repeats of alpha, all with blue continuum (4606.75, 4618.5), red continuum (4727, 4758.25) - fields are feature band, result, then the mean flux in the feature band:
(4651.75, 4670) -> 0.2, 23.3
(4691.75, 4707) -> 0.6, 22.6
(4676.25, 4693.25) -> 0.0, 23.5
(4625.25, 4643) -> 0.0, 23.7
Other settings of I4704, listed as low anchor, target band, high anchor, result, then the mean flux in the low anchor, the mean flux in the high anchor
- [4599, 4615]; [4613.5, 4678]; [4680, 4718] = -0.01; 23.4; 23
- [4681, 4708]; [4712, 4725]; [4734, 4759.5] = -0.04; 23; 23.5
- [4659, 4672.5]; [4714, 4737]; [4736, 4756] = 0.00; 23.5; 23.5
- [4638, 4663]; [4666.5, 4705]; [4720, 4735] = 0.01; 23.3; 23.4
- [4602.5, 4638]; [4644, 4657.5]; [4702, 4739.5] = 0.03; 23.6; 23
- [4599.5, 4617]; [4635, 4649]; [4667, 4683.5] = 0.02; 23.4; 23.4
